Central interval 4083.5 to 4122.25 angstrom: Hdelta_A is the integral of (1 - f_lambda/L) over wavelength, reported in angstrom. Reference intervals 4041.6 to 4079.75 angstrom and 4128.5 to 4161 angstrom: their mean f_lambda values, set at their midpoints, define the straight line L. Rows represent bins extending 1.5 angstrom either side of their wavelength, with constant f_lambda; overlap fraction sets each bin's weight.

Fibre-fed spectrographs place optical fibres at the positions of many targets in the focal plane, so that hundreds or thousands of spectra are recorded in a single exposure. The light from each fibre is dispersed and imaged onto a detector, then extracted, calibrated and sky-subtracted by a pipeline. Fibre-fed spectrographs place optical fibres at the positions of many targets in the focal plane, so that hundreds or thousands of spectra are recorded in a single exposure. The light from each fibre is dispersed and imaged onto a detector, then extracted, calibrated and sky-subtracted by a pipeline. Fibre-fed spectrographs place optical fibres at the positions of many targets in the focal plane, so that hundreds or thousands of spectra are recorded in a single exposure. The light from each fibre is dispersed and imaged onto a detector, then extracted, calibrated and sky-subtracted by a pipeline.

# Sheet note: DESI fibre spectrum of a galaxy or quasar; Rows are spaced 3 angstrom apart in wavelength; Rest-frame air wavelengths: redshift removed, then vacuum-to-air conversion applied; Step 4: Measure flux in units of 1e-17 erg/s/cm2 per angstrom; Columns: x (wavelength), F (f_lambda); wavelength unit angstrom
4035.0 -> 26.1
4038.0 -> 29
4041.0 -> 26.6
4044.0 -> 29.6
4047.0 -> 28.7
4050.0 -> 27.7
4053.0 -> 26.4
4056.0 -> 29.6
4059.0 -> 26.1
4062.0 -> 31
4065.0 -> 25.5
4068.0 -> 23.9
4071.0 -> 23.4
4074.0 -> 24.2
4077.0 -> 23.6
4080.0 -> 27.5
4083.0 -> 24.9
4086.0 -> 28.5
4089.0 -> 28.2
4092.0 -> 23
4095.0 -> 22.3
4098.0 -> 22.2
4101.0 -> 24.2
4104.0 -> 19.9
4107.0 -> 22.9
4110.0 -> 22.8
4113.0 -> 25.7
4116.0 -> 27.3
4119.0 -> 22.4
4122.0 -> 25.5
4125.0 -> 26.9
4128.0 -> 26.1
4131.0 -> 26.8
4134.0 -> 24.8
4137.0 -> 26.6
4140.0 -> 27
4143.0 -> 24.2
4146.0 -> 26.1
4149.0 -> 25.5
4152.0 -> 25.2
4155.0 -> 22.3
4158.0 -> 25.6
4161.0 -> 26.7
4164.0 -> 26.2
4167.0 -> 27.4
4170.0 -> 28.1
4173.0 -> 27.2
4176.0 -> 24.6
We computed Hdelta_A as 2.8 angstrom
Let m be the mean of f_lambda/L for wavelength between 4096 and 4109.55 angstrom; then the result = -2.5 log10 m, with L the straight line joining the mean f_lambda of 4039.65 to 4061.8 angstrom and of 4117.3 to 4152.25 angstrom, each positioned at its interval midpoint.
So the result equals 0.19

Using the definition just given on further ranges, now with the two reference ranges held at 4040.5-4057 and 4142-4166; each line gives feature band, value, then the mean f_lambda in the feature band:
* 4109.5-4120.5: 0.07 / 24.7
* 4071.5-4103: 0.10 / 24.7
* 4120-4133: 0.00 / 26.1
